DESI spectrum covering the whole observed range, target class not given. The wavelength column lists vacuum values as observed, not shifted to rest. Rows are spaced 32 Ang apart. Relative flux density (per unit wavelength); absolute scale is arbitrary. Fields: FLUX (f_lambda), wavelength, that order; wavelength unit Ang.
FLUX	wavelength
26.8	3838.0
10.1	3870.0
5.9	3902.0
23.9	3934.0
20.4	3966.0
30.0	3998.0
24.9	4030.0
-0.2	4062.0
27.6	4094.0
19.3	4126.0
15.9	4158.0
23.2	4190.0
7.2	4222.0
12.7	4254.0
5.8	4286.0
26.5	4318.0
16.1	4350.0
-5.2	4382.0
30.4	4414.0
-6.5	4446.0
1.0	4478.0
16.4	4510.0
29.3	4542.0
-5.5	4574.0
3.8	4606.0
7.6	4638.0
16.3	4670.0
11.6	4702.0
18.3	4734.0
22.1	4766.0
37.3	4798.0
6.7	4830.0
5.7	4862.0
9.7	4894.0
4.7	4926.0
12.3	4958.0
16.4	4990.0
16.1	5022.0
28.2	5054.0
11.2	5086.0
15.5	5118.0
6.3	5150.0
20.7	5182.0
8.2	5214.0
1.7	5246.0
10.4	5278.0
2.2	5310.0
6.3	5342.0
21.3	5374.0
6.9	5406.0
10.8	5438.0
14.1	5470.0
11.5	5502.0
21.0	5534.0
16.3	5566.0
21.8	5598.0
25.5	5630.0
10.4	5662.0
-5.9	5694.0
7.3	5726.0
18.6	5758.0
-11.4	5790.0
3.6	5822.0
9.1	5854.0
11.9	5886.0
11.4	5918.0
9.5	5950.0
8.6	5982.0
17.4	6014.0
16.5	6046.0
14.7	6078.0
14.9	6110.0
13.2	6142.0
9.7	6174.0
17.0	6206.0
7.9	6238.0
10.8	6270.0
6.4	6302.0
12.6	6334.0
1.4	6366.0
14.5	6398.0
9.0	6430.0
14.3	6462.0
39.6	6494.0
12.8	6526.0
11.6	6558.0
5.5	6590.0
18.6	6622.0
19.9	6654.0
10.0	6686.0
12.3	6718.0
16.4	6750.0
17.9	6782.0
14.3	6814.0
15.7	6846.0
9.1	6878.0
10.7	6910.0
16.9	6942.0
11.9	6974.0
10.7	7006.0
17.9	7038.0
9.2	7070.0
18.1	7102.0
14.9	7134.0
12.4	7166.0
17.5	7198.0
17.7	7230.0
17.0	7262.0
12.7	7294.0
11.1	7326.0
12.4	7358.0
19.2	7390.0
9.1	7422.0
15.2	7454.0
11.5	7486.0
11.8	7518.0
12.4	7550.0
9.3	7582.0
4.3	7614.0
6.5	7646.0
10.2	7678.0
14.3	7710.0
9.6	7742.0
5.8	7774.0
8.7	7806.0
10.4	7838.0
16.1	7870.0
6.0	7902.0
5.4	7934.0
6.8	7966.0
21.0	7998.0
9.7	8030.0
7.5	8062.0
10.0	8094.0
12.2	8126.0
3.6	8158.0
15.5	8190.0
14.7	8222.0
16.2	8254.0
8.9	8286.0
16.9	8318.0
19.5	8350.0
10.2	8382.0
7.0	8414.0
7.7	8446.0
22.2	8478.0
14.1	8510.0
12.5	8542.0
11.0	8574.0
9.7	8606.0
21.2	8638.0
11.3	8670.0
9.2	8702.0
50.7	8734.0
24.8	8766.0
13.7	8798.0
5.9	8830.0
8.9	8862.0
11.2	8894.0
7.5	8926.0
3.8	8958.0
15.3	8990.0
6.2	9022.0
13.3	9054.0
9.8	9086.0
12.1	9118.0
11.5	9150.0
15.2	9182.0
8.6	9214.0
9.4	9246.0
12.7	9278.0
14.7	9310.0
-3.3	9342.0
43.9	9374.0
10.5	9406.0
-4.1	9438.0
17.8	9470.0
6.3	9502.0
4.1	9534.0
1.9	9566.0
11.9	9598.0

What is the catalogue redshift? 0.74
